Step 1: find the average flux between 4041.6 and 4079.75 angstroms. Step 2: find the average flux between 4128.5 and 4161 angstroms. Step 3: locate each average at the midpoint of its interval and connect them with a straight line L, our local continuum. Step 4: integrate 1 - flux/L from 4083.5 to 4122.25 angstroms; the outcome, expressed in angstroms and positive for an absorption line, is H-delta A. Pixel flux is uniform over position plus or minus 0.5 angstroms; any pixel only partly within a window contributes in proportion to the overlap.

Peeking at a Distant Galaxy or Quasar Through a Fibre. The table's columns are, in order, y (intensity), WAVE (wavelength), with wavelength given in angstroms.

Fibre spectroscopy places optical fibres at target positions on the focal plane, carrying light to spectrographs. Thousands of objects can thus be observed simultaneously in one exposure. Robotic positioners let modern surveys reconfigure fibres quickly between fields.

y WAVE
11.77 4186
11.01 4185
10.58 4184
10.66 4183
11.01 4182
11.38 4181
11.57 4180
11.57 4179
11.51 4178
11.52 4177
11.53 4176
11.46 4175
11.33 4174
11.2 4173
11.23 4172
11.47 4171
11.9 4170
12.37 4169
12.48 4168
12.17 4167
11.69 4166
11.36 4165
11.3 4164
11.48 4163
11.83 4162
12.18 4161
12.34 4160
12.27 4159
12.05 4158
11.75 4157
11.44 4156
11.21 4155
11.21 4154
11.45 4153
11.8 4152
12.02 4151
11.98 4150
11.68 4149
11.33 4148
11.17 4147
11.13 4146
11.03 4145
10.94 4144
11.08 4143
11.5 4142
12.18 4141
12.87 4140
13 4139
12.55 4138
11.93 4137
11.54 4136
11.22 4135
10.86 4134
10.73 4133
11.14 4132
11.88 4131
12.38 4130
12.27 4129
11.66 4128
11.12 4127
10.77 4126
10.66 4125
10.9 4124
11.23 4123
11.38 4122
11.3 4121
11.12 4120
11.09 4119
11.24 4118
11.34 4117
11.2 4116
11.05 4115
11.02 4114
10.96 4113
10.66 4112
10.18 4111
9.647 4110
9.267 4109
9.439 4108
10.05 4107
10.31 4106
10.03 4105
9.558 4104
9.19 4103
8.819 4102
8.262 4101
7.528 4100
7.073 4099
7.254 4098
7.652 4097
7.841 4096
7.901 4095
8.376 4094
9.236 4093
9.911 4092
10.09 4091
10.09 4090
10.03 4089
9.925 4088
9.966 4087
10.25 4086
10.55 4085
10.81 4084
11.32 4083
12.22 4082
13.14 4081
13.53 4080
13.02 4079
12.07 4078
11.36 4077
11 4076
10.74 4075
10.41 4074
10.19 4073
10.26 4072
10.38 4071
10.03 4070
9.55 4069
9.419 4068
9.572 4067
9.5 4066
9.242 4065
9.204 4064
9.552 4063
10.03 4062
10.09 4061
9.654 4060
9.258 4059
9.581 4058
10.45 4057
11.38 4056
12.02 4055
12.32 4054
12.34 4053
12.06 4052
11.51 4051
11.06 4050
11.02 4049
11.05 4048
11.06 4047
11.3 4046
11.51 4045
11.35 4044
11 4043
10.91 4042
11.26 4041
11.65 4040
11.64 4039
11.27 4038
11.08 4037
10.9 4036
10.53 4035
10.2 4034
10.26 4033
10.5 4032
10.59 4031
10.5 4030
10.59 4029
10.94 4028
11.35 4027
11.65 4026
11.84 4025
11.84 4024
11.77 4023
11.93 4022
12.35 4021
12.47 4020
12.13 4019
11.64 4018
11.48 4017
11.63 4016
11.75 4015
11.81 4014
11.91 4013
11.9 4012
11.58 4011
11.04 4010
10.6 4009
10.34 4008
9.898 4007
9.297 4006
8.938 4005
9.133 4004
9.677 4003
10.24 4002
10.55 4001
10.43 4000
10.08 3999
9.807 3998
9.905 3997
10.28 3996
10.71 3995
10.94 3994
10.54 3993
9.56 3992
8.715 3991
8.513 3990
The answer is 5.0 angstroms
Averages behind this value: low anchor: 10.7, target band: 9.77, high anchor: 11.7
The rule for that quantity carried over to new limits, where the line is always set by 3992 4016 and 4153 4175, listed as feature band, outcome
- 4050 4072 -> 1.2 angstroms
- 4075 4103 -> 2.9 angstroms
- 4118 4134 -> 0.2 angstroms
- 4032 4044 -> -0.2 angstroms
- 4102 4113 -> 1.4 angstroms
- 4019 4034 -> -0.9 angstroms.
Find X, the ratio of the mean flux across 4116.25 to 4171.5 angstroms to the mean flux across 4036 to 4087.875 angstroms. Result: 1.1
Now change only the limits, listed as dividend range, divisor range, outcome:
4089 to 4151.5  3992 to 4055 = 0.96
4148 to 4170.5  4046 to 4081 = 1.10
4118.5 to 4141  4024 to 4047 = 1.04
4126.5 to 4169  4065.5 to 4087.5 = 1.08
